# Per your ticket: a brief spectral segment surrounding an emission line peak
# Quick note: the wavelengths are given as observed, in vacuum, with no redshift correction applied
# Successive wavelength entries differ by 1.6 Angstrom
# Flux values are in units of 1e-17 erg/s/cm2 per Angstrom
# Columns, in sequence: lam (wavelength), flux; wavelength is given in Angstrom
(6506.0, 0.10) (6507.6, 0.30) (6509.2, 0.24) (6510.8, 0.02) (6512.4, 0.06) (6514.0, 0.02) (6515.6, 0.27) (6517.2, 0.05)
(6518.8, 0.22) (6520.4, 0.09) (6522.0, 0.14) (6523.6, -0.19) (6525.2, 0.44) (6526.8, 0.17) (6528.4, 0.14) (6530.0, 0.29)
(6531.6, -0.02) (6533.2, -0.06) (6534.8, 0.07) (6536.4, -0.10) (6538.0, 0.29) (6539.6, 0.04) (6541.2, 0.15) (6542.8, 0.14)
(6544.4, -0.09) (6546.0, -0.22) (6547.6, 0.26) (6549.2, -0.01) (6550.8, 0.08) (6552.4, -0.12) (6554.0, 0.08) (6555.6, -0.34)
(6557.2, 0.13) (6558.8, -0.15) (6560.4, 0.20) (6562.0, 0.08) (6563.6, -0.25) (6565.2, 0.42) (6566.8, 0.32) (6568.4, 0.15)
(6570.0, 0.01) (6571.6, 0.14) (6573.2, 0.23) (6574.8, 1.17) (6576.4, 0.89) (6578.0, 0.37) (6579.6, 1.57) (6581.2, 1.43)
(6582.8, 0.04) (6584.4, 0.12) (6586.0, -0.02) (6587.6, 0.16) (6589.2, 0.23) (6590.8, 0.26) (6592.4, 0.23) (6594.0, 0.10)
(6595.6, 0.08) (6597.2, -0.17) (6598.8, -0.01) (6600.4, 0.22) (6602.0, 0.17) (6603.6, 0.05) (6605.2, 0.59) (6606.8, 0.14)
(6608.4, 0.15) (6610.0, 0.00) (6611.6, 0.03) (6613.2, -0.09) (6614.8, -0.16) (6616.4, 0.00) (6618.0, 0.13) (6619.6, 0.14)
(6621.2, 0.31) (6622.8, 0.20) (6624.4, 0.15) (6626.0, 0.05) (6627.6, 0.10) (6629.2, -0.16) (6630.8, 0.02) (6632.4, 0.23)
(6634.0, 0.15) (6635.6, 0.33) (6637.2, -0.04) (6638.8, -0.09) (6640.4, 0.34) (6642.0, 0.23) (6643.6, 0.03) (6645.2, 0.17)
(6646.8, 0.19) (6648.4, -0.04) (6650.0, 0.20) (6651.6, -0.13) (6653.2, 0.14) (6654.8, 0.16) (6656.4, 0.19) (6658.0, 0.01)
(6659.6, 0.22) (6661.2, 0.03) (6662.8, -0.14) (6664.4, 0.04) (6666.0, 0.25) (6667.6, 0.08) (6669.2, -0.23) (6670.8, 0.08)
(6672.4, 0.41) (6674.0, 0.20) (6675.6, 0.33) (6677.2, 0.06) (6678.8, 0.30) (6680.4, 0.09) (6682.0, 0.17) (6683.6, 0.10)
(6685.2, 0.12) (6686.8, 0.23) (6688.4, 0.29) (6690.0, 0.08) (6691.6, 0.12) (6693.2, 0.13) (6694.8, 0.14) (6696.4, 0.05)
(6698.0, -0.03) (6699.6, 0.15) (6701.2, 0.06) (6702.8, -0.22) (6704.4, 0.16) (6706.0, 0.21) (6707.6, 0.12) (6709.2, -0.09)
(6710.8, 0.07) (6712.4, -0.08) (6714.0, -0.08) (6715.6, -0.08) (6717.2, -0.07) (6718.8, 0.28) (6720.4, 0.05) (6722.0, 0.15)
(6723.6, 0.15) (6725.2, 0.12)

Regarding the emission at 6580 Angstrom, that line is [O II]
